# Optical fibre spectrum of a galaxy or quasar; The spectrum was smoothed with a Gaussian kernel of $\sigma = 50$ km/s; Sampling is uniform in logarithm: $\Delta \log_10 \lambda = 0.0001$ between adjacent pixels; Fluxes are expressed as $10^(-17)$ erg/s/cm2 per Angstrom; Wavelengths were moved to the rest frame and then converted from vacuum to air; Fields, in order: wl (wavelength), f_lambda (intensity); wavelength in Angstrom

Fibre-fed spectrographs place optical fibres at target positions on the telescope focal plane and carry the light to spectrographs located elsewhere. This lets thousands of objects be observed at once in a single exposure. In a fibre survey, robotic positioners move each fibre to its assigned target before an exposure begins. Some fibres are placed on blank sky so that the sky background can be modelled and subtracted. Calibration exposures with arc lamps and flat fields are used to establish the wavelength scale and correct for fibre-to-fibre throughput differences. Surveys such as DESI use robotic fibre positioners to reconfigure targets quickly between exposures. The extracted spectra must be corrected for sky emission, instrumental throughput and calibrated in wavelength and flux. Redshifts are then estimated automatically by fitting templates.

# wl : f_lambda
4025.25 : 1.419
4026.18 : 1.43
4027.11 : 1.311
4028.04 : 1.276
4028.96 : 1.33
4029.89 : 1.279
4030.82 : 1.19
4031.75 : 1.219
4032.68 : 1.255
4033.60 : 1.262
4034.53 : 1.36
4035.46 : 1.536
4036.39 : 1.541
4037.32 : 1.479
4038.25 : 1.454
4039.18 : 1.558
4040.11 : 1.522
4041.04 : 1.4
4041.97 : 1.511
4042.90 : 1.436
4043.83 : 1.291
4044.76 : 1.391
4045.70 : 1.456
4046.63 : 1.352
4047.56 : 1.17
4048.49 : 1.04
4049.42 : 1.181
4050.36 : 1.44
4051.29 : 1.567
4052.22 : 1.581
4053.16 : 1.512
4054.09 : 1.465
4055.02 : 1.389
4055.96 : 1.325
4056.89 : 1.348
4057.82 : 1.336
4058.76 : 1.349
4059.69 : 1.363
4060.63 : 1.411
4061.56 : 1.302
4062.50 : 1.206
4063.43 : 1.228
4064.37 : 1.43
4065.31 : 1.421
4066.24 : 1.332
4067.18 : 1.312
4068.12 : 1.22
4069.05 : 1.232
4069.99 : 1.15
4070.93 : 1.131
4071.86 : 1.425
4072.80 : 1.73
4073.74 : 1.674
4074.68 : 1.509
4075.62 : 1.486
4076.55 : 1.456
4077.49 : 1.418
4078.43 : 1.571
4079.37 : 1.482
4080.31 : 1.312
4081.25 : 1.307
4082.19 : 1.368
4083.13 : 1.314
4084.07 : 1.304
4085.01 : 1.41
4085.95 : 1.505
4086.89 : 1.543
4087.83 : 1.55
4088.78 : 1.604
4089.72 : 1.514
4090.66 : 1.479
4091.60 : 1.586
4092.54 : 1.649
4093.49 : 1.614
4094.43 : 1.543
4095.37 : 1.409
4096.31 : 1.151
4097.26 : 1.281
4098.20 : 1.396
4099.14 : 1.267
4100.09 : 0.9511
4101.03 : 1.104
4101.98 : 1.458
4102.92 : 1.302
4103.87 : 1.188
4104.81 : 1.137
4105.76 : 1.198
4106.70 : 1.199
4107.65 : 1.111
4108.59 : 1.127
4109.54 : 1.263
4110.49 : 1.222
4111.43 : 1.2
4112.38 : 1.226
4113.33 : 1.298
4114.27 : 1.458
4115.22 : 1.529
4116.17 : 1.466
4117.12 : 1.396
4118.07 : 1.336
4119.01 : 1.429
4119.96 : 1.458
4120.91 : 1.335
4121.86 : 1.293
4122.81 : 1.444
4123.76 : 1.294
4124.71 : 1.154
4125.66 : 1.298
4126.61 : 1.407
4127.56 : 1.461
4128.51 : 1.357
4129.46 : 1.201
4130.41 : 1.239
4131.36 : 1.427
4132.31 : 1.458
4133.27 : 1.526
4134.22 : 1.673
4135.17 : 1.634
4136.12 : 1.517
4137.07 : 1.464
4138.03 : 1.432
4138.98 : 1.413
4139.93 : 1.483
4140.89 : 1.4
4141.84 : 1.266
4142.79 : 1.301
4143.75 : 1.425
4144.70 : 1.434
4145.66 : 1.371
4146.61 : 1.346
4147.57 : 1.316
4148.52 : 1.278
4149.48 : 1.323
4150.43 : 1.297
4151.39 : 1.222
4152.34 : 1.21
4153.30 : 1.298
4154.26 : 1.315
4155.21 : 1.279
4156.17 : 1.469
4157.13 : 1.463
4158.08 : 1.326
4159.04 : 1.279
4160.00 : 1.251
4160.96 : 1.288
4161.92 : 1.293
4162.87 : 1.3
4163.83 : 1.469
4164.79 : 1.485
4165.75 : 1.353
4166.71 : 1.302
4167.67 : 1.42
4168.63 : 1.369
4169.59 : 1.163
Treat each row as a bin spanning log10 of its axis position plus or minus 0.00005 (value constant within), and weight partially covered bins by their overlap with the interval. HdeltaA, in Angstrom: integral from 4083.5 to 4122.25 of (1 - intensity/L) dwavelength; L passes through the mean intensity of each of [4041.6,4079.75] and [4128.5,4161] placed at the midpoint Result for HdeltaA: 0.7 Angstrom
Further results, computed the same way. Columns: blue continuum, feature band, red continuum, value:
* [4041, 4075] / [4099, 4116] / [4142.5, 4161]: 1.3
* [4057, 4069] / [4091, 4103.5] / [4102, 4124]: -0.5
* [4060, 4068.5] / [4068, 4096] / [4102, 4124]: -2.9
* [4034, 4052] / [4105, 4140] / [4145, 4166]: -0.2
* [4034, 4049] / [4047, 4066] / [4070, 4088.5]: 0.9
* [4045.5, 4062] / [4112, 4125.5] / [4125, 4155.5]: 0.1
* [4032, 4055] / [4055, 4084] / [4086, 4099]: 1.5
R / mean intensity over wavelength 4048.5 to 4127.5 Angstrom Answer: 1.36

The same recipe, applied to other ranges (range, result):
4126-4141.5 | 1.44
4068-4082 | 1.41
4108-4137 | 1.37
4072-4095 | 1.5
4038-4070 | 1.36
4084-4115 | 1.34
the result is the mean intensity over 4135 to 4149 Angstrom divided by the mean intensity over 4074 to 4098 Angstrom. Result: 1.0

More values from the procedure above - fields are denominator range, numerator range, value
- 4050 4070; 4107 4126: 0.96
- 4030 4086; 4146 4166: 0.96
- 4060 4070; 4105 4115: 0.95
